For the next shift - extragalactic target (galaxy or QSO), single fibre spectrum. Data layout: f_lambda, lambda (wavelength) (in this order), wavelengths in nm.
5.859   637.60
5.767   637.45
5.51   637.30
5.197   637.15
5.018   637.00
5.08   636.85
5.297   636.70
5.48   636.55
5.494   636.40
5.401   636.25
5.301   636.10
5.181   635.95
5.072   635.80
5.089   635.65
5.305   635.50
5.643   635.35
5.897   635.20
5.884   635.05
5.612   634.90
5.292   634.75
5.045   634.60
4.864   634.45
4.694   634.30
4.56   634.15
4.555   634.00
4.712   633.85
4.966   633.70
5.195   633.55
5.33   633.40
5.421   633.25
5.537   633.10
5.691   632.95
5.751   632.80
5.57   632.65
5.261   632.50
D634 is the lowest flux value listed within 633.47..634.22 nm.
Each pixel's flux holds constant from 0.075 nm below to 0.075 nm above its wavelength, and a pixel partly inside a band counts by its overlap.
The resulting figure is 4.555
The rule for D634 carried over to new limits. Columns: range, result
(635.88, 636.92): 5.08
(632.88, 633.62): 5.195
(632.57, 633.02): 5.57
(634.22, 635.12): 4.694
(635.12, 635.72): 5.089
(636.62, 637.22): 5.018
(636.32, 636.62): 5.48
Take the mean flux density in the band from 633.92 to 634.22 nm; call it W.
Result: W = 4.56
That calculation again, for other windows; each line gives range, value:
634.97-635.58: 5.68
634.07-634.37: 4.62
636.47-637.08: 5.22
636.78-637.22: 5.1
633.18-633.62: 5.32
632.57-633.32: 5.59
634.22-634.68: 4.87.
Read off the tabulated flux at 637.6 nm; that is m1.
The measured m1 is 5.859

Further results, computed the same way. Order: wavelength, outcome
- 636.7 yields 5.297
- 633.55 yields 5.195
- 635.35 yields 5.643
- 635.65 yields 5.089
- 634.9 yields 5.612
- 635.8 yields 5.072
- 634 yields 4.555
